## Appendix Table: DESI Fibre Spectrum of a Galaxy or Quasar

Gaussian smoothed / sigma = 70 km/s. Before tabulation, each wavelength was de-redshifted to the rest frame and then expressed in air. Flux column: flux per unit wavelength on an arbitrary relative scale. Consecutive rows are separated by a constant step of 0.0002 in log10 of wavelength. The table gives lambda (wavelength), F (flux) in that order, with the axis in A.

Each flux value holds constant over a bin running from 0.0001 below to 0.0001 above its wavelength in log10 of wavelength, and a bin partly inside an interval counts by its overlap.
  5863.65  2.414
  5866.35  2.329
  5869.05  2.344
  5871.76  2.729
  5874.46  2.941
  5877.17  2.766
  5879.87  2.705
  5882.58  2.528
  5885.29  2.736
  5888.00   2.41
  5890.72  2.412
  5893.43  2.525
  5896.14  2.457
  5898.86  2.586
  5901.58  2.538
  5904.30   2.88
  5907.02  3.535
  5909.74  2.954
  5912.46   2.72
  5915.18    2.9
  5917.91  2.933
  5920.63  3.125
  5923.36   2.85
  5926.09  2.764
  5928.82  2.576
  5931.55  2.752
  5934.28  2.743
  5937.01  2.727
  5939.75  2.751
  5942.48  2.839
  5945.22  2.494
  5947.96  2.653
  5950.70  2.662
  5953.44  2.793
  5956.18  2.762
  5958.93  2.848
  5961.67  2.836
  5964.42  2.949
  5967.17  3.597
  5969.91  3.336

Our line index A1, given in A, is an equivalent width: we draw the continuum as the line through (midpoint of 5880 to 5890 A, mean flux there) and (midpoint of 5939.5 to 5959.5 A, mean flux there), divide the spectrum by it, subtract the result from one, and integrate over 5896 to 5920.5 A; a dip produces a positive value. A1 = -2.3 A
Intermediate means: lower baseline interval 2.56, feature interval 2.87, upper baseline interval 2.72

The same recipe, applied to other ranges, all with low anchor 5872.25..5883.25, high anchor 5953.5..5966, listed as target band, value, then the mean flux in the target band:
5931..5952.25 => 1.0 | 2.7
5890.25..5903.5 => 1.2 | 2.53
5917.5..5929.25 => -0.2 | 2.86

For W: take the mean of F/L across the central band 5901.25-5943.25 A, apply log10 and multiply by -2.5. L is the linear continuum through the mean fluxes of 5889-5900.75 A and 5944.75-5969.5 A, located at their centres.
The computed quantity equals -0.08 mag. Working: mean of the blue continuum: 2.49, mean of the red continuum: 2.88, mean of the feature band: 2.86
